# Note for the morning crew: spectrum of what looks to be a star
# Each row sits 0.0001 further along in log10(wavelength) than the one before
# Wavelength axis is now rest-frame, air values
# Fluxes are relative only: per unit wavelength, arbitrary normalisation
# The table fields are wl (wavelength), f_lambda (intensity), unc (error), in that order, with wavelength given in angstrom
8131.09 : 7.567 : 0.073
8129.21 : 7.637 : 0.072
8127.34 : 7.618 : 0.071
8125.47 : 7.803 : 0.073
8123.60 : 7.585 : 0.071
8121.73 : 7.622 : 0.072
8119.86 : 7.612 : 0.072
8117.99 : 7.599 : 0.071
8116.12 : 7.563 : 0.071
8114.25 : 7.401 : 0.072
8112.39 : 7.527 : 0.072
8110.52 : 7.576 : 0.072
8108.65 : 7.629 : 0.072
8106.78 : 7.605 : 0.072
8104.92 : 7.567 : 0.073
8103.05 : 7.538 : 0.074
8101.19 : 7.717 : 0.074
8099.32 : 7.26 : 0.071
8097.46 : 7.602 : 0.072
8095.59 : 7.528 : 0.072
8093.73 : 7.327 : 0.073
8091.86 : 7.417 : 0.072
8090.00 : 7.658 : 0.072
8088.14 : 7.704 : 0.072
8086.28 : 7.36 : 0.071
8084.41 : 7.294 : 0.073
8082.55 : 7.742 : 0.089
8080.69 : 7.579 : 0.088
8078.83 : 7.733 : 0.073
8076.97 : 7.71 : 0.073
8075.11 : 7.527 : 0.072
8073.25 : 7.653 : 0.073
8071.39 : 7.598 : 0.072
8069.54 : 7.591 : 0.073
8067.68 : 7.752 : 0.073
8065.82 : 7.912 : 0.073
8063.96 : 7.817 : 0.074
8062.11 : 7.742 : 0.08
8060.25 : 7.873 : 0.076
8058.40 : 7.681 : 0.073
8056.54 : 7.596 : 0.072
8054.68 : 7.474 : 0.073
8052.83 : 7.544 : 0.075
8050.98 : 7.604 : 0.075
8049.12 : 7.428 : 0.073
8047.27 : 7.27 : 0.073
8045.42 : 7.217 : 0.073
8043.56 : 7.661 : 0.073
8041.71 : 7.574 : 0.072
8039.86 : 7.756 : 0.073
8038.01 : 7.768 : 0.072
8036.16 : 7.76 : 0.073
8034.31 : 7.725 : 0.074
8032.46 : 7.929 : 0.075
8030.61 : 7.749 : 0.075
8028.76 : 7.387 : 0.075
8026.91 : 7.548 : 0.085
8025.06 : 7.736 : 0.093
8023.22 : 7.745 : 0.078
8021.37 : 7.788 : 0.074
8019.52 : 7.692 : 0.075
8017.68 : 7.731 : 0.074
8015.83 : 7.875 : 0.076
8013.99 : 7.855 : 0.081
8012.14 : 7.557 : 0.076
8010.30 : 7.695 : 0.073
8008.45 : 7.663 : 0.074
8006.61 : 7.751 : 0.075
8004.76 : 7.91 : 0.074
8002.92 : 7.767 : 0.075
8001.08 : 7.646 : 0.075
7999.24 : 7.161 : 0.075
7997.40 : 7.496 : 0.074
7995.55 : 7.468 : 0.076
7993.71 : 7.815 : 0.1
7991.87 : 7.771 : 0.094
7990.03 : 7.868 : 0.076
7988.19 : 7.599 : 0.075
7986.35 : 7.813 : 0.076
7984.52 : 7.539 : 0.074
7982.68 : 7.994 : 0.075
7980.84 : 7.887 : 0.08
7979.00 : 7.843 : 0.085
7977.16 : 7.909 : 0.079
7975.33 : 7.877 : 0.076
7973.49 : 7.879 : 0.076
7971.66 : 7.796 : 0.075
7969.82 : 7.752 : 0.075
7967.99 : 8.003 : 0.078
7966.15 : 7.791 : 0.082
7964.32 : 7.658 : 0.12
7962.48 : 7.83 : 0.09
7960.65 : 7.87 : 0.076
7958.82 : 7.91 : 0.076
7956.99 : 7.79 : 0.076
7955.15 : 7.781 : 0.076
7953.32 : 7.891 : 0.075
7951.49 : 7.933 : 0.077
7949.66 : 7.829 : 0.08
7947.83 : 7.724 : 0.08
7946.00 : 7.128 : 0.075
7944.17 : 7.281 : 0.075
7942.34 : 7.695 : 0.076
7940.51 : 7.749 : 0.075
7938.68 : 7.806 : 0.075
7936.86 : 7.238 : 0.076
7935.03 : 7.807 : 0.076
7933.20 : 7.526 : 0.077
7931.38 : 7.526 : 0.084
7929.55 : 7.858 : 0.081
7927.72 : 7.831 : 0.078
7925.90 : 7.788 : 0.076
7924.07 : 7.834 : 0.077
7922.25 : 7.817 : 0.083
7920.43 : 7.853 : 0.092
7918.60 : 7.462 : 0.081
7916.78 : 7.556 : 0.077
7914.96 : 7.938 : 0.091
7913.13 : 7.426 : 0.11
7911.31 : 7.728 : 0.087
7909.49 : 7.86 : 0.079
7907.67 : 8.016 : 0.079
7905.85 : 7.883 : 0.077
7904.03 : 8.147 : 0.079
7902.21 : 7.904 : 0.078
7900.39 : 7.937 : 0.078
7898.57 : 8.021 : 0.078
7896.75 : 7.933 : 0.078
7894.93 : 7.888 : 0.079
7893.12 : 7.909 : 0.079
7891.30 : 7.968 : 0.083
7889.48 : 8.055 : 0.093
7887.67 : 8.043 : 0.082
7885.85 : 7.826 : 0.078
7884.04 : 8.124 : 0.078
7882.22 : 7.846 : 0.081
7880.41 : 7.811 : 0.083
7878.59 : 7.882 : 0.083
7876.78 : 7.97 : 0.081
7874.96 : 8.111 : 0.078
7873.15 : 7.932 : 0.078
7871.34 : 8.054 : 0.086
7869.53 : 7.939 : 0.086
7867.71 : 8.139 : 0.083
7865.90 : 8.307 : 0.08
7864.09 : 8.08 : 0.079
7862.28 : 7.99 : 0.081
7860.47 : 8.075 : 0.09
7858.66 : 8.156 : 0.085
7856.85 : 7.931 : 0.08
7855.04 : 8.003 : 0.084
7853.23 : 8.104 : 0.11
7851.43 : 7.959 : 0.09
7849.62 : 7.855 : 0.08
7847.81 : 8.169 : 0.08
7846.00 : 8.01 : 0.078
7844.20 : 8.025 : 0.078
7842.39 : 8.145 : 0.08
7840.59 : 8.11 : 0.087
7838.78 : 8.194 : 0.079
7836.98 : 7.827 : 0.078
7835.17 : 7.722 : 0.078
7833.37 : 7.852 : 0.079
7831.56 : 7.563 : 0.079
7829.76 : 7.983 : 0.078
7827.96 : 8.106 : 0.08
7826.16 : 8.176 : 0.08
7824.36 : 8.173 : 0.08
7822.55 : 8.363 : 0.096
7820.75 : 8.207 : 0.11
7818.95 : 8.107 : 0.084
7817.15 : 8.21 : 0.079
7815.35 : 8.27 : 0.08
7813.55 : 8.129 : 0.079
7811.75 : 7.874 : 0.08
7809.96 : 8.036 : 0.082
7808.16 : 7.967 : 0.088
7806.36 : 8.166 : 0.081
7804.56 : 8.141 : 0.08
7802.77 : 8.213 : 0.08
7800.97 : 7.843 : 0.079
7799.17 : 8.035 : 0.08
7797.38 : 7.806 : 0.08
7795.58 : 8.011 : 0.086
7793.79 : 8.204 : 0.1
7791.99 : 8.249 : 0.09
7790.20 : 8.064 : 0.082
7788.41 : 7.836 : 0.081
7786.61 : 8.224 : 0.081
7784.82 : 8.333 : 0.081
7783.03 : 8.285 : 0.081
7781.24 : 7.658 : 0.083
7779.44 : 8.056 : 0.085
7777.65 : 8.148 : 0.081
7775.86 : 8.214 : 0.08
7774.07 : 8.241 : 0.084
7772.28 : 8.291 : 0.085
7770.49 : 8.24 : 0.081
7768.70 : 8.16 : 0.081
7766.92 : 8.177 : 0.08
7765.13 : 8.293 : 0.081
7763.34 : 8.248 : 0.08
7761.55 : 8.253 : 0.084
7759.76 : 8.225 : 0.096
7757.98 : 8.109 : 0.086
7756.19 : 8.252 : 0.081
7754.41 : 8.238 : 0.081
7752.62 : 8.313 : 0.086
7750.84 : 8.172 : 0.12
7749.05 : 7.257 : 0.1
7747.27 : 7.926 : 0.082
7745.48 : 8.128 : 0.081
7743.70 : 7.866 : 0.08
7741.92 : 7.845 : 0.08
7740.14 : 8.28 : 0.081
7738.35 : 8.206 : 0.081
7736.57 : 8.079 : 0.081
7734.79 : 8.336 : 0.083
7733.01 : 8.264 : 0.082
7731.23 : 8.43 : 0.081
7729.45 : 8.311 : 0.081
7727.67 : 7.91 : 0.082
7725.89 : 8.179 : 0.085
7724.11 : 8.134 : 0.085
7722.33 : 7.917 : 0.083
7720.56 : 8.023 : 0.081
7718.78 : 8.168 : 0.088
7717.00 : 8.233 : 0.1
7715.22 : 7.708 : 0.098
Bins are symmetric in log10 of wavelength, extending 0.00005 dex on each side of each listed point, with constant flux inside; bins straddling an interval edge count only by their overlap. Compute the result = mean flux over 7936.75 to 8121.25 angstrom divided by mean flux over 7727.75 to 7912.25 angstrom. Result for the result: 0.95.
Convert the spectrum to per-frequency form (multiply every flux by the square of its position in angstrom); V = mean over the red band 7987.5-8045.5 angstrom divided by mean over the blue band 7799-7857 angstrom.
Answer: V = 1.0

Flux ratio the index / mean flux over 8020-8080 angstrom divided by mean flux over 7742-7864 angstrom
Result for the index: 0.9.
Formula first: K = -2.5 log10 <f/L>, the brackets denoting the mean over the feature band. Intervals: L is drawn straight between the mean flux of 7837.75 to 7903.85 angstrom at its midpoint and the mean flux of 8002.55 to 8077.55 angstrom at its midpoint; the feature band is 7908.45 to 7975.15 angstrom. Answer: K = 0.02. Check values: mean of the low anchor 8.01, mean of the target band 7.73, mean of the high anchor 7.67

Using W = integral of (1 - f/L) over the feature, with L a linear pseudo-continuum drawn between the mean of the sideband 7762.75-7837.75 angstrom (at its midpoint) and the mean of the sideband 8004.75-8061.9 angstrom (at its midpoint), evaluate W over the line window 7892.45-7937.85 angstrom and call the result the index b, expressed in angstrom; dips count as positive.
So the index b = 0.5 angstrom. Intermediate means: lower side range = 8.09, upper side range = 7.66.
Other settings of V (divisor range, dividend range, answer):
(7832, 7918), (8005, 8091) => 1.00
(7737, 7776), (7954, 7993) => 1.02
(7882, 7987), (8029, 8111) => 1.01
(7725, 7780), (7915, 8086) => 1.01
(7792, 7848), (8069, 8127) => 1.01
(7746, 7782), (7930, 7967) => 0.99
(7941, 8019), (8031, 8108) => 1.00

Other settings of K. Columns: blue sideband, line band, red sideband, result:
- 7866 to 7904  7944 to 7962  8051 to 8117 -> 0.02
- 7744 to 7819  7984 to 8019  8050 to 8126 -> 0.01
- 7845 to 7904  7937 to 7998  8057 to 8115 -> 0.01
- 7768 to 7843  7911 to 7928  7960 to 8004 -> 0.02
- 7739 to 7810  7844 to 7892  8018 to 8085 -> -0.01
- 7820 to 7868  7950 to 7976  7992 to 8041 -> -0.01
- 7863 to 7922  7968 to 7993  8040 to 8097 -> -0.01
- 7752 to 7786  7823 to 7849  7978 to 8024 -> 0.01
